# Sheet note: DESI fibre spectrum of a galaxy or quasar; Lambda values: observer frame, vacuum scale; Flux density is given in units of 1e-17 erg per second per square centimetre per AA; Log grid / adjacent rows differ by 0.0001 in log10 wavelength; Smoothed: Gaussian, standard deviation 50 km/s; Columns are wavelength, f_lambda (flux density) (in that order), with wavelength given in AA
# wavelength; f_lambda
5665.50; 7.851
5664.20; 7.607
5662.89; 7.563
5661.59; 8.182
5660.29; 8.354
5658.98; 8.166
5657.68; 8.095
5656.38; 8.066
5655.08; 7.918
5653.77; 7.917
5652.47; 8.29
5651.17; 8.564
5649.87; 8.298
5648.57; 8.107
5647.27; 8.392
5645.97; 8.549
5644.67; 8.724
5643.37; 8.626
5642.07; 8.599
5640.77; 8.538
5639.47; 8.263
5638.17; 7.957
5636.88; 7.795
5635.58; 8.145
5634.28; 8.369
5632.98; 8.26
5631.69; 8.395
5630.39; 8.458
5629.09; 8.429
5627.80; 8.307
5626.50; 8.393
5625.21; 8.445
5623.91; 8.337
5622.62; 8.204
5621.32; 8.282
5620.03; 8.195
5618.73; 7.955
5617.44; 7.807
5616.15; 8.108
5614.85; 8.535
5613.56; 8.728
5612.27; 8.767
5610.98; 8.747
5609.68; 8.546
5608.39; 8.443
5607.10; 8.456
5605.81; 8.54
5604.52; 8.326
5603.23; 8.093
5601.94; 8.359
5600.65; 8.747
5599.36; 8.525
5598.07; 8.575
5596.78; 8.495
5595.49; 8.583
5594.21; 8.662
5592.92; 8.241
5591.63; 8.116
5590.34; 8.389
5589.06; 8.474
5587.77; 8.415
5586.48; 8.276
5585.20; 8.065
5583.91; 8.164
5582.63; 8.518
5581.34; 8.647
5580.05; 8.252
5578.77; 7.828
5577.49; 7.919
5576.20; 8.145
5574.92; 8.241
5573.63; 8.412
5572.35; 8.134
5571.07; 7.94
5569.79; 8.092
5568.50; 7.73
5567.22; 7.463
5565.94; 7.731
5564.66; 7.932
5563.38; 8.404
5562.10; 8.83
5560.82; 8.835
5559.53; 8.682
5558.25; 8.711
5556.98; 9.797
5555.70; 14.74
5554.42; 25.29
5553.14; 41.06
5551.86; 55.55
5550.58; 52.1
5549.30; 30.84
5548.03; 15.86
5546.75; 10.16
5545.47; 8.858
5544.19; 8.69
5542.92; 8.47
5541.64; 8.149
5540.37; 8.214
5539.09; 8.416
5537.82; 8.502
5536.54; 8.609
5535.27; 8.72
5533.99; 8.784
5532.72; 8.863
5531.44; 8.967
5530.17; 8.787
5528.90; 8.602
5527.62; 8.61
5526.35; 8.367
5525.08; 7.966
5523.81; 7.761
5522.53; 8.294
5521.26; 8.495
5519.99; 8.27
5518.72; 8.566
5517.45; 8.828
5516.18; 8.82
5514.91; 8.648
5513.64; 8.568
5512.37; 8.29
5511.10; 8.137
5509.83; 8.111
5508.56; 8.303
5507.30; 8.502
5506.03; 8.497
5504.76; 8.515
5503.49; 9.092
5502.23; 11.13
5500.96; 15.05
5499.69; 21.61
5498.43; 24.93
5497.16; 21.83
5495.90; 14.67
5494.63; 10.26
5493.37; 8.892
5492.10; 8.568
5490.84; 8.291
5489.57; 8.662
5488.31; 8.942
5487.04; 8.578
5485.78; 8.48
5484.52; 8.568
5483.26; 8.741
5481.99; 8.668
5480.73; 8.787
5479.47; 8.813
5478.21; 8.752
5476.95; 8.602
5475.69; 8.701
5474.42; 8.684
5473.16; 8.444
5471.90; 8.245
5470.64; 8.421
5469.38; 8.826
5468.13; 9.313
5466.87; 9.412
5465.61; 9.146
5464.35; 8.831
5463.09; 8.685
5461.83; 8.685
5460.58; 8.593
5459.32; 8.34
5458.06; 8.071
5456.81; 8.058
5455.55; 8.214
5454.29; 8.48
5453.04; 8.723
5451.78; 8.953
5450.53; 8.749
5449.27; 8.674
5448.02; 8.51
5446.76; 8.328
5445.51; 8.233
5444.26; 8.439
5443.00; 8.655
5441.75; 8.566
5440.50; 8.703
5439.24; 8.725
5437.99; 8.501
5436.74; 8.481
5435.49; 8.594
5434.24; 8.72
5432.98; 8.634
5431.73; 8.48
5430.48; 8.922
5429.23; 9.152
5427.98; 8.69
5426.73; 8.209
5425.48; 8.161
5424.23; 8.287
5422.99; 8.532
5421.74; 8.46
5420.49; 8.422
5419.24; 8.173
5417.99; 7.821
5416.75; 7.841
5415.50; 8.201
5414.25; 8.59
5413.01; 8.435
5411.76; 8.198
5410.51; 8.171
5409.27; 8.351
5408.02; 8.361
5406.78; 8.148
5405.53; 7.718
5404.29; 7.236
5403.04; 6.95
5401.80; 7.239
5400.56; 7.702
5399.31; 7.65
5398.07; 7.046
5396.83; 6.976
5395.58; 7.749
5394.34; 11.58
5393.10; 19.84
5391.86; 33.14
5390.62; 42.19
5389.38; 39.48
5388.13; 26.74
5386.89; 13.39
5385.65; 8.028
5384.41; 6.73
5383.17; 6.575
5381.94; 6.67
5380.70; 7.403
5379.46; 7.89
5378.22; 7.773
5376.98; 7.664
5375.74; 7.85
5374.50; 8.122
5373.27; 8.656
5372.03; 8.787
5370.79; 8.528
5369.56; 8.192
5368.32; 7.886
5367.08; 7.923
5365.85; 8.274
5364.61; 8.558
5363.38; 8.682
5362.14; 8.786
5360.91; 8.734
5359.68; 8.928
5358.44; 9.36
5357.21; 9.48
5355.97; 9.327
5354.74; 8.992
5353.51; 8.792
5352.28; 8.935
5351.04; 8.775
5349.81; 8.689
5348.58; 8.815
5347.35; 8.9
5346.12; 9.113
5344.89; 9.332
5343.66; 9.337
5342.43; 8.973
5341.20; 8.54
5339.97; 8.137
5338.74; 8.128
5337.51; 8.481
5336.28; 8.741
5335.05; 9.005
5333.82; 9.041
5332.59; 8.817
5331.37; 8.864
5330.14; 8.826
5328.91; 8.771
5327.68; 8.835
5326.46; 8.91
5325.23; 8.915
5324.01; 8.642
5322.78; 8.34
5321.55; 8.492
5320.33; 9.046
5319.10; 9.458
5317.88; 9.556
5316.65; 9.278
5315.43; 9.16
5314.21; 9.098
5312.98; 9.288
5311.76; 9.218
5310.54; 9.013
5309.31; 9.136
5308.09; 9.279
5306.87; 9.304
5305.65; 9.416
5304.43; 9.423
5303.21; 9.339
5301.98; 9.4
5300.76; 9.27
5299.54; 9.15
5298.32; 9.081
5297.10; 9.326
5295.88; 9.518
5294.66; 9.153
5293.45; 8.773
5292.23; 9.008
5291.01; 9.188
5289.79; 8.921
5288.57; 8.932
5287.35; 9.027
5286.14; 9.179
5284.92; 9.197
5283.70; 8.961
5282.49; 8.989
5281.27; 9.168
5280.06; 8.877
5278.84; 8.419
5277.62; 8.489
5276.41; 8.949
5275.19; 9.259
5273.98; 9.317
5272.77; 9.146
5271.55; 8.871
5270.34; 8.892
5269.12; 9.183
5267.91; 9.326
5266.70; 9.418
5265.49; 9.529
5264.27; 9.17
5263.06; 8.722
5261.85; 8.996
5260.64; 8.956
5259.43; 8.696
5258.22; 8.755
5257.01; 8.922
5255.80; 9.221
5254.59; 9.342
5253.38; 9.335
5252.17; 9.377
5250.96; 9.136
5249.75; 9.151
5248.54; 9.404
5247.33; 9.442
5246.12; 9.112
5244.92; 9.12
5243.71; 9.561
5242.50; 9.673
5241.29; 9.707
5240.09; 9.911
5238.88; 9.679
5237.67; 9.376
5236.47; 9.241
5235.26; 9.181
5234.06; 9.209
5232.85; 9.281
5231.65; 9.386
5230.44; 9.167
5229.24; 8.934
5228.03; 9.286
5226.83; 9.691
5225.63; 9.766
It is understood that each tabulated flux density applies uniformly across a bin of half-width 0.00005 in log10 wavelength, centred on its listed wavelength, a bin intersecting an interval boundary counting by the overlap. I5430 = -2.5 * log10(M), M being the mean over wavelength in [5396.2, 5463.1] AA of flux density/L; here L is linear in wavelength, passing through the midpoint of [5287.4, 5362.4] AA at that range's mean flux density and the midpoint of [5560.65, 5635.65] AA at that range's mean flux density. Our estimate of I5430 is 0.06 mag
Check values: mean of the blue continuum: 9.01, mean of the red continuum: 8.31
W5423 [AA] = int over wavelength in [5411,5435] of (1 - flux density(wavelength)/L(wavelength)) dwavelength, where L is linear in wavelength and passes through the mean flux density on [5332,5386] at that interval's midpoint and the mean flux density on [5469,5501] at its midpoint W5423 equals 3.0 AA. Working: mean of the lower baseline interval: 8.46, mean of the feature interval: 8.41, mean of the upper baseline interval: 10.7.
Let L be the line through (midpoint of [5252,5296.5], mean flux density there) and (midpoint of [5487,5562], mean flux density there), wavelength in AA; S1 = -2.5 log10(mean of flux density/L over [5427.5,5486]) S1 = 0.32 mag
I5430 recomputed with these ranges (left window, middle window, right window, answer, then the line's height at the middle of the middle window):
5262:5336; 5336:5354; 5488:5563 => 0.12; 9.79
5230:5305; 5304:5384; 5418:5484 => 0.03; 8.93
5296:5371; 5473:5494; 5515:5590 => 0.22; 10.7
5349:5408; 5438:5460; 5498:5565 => 0.34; 11.6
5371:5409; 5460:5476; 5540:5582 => 0.41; 12.8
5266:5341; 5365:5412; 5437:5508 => -0.20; 9.35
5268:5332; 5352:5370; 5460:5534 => 0.06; 9.24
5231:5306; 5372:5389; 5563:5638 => -0.12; 8.88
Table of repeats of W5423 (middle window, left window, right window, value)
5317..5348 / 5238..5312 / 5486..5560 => 3.5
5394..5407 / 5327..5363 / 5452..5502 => 2.3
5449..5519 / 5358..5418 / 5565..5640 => -0.9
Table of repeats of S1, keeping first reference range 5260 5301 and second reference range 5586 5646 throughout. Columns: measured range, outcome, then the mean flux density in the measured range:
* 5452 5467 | 0.02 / 8.58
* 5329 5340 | 0.03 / 8.7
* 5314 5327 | 0.00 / 8.99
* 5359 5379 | 0.07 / 8.33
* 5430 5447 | 0.02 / 8.57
